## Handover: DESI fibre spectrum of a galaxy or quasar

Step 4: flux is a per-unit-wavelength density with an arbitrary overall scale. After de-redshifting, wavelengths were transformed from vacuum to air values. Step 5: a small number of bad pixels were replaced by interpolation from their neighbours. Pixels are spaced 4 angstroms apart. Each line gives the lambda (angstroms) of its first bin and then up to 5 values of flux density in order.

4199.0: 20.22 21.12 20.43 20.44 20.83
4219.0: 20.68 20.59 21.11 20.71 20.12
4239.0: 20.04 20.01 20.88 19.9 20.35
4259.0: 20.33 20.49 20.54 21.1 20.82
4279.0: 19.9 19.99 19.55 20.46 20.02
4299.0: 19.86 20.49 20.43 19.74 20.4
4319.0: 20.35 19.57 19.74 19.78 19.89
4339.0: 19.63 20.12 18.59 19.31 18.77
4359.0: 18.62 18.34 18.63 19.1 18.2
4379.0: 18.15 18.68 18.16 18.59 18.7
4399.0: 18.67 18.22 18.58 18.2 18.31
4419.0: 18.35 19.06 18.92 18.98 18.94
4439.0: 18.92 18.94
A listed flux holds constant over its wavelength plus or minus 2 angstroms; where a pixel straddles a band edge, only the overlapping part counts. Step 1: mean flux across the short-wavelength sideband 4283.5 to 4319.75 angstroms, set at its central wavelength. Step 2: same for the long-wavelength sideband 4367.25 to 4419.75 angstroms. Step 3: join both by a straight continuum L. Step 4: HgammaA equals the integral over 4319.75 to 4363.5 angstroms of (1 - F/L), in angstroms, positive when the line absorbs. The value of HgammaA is 0.1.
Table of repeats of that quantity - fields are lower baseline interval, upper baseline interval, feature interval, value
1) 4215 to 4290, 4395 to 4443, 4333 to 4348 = -0.1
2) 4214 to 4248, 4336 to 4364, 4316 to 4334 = -0.4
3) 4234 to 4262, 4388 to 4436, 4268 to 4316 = -1.0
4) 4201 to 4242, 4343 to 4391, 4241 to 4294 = -0.9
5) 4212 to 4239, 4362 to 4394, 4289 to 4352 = -2.0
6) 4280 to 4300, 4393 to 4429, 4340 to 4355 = 0.0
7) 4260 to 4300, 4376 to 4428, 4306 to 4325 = -0.3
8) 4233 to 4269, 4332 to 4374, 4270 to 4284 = -0.3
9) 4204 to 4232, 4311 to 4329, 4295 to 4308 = -0.1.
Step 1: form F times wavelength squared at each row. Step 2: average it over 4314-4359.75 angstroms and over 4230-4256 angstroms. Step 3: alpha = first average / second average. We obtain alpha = 1.0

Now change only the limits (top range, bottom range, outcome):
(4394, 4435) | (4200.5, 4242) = 0.99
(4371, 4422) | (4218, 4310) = 0.96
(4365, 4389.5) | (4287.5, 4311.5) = 0.95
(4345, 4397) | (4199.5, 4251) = 0.97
